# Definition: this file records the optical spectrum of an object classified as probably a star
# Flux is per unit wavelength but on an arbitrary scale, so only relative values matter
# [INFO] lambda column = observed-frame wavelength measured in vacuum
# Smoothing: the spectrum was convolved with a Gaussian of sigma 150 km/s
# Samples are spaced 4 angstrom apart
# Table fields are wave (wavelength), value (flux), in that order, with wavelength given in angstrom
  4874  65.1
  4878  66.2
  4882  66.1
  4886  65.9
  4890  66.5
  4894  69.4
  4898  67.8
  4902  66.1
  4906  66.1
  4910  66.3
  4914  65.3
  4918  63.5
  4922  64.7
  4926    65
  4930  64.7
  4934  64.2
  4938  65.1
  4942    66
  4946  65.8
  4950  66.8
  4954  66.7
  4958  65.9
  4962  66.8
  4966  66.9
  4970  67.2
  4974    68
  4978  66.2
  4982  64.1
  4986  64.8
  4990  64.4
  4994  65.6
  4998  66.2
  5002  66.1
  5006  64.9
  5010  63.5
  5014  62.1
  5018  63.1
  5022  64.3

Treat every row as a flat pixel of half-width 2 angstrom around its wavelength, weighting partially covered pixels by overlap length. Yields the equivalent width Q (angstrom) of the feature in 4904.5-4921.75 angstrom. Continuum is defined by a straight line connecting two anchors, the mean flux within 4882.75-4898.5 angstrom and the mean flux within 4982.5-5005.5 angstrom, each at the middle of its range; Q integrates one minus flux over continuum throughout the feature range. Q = 0.4 angstrom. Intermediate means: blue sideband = 67.3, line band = 65.2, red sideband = 65.3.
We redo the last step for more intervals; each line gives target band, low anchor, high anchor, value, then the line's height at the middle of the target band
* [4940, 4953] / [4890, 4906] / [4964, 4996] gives 0.1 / 66.5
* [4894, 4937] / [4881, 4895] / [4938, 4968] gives 0.7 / 66.6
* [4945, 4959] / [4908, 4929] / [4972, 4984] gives -0.2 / 65.6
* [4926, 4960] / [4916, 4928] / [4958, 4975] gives 0.0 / 65.6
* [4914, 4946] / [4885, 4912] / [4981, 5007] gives 0.7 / 66.3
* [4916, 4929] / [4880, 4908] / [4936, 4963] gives 0.4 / 66.5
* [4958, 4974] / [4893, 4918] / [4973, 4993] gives -0.3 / 65.6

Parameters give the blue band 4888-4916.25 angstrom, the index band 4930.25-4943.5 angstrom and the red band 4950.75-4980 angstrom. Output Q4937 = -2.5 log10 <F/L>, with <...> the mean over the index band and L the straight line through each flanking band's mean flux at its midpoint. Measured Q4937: 0.03 mag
